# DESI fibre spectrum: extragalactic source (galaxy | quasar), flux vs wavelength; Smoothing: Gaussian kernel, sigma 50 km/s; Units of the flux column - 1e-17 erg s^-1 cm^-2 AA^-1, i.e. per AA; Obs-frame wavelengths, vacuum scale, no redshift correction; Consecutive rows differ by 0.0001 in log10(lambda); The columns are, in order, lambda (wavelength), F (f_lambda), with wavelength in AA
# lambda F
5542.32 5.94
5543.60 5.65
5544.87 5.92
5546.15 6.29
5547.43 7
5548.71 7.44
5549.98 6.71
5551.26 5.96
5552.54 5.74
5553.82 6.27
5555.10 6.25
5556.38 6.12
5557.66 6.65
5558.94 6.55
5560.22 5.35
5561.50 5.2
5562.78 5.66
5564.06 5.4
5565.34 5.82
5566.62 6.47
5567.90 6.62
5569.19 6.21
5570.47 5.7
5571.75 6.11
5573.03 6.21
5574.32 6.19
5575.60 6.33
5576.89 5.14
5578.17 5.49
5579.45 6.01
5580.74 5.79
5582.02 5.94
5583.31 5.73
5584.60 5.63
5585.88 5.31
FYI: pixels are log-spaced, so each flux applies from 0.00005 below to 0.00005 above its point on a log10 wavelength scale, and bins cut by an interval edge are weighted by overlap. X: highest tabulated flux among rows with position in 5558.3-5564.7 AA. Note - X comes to 6.55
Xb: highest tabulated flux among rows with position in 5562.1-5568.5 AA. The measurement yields 6.62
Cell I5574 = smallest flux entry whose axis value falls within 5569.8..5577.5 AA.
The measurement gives 5.14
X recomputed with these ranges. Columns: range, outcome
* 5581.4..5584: 5.94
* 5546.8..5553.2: 7.44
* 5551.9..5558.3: 6.65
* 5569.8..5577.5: 6.33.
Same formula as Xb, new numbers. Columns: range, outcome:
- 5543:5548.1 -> 7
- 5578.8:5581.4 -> 6.01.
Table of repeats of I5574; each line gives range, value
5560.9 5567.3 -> 5.2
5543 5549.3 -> 5.65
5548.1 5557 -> 5.74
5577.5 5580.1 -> 5.49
